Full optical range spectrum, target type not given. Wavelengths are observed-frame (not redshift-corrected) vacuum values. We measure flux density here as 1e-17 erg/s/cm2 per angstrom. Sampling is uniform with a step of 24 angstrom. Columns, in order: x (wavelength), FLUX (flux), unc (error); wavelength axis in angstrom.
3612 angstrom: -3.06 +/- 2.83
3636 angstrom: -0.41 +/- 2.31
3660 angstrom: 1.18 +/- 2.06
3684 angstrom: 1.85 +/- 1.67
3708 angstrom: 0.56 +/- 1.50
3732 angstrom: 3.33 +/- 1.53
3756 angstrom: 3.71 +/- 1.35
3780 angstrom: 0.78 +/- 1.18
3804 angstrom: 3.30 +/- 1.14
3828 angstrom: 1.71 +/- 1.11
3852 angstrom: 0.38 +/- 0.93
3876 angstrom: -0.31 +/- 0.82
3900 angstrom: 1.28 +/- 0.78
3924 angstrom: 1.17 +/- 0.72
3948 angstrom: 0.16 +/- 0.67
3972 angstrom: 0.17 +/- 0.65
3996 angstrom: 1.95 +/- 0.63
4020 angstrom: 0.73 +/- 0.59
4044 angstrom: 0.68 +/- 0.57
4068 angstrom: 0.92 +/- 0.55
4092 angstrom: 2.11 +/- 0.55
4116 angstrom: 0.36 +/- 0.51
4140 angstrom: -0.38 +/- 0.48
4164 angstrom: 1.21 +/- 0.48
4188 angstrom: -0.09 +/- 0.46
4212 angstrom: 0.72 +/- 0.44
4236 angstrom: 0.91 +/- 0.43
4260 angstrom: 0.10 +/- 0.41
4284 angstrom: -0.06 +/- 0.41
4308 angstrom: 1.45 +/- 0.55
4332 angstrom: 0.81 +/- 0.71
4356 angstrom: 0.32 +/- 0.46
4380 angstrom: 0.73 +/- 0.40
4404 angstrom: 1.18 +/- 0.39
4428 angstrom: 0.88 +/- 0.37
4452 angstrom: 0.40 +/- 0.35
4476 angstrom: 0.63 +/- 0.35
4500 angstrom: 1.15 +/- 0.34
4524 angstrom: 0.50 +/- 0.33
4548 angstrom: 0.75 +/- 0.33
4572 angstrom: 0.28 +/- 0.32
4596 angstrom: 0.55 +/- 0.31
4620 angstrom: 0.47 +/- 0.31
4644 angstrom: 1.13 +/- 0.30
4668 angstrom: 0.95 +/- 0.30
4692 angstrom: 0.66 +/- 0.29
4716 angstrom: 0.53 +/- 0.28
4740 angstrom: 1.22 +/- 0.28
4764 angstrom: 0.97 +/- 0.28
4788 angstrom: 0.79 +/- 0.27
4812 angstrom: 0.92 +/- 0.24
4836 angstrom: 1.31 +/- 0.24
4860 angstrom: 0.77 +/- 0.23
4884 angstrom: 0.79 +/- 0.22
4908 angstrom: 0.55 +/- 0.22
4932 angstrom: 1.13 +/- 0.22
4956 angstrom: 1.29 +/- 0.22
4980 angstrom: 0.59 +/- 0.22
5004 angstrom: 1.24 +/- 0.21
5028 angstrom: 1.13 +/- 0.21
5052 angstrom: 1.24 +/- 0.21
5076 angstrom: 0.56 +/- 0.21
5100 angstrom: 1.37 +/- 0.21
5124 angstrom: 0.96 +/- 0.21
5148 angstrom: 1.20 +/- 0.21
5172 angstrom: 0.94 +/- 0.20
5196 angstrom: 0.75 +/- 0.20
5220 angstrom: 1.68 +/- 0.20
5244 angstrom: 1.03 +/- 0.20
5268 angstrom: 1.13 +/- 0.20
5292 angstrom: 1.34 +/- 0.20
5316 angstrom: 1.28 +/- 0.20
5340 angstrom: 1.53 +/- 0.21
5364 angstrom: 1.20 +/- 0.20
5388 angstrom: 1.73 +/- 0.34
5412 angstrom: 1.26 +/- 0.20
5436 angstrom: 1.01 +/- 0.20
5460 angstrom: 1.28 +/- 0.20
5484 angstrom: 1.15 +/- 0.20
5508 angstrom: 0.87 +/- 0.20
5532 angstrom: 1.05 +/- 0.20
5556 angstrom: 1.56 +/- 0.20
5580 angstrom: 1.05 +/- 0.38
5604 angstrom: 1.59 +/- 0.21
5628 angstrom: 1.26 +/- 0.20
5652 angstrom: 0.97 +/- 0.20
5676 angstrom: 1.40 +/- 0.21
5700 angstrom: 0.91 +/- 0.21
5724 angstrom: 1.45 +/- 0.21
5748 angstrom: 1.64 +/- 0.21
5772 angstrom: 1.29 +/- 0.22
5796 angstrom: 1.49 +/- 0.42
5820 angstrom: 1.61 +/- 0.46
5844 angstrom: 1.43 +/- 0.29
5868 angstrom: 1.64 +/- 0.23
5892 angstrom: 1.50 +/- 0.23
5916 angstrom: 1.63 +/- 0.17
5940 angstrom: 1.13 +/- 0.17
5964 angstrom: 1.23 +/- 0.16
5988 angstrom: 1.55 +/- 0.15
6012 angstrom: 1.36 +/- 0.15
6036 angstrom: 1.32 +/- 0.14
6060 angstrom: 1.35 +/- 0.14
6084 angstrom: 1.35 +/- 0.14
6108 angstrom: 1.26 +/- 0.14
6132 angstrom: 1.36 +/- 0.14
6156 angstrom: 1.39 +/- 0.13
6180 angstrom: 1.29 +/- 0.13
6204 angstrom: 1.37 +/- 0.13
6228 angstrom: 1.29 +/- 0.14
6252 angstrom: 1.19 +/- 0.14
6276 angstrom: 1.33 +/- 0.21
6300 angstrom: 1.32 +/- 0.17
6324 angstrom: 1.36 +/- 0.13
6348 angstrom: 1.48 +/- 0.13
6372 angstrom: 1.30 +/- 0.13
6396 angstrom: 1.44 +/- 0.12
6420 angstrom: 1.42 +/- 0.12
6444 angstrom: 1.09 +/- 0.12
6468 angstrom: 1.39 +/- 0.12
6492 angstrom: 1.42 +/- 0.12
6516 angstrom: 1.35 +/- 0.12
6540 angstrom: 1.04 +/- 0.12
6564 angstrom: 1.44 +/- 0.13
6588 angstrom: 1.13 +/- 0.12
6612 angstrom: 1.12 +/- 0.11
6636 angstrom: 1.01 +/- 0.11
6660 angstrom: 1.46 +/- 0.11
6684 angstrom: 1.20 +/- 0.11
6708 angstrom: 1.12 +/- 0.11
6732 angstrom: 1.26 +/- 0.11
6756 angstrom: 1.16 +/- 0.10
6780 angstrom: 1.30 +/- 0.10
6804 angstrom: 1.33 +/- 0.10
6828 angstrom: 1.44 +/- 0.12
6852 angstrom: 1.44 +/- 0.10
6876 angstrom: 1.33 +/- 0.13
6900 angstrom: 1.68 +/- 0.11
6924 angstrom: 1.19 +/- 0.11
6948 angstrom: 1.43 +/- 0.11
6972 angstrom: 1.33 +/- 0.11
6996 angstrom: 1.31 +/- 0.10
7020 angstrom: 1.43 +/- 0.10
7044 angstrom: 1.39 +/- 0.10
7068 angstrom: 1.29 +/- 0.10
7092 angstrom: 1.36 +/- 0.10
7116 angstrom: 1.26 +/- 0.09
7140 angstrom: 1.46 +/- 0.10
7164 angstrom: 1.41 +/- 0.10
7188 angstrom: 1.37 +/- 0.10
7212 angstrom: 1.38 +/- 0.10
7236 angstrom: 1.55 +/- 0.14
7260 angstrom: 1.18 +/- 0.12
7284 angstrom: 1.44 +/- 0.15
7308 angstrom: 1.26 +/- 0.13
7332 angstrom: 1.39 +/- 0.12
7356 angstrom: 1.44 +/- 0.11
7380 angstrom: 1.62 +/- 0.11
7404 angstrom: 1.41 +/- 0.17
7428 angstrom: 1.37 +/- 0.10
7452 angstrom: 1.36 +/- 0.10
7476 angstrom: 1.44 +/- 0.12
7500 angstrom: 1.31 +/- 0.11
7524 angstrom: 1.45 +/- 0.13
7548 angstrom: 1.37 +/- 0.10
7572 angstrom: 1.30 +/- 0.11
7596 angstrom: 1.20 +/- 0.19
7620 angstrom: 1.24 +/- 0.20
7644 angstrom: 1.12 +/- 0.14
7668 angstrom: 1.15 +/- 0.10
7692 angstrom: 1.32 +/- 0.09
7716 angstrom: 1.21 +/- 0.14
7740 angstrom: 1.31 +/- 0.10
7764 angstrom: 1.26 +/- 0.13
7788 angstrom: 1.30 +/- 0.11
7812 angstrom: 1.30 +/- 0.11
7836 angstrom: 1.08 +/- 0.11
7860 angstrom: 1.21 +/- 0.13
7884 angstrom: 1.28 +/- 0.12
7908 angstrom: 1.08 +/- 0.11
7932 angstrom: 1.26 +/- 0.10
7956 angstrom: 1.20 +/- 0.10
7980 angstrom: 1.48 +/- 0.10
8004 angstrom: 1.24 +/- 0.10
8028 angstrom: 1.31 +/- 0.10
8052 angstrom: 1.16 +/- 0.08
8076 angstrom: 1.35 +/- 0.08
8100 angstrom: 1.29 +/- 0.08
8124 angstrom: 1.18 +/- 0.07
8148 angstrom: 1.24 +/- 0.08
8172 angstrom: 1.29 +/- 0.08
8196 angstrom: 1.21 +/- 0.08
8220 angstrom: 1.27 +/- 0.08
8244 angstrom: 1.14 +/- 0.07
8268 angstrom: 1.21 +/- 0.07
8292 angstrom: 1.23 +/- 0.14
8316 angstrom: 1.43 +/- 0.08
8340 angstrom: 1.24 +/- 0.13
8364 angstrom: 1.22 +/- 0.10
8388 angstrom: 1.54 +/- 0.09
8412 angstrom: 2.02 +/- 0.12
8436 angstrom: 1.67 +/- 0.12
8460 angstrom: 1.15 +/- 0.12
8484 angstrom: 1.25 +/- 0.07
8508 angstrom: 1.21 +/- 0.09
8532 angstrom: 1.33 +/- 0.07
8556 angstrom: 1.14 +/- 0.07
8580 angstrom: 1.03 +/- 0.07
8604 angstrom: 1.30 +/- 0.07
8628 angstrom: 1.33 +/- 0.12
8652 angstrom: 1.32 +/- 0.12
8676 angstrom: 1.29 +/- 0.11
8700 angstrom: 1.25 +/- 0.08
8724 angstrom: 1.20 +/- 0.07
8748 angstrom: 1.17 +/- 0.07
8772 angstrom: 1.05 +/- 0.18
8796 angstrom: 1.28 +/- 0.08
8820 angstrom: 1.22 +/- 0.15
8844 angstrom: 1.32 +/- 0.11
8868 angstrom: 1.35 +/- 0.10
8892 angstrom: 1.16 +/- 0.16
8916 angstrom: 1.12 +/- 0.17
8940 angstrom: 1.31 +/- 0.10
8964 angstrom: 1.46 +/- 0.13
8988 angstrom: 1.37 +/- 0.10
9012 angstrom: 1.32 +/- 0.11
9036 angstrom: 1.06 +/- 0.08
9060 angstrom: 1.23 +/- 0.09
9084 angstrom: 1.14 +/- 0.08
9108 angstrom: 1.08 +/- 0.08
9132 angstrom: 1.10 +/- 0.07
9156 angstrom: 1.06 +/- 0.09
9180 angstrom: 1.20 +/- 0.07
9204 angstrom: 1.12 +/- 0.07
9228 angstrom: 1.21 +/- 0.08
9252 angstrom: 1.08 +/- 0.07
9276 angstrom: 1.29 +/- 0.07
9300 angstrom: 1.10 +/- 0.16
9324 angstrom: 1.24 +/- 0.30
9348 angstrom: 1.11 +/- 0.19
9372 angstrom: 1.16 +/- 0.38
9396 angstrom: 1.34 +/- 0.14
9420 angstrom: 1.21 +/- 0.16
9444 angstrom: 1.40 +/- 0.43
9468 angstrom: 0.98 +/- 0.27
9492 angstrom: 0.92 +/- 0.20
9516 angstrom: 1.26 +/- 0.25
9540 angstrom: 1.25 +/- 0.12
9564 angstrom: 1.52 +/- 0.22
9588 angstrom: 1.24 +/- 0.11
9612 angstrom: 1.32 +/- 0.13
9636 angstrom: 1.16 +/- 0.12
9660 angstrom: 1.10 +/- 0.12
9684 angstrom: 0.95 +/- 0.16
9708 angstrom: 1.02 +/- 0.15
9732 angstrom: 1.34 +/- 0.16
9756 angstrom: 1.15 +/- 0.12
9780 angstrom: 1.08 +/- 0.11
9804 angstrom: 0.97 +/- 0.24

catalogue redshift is 0.28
